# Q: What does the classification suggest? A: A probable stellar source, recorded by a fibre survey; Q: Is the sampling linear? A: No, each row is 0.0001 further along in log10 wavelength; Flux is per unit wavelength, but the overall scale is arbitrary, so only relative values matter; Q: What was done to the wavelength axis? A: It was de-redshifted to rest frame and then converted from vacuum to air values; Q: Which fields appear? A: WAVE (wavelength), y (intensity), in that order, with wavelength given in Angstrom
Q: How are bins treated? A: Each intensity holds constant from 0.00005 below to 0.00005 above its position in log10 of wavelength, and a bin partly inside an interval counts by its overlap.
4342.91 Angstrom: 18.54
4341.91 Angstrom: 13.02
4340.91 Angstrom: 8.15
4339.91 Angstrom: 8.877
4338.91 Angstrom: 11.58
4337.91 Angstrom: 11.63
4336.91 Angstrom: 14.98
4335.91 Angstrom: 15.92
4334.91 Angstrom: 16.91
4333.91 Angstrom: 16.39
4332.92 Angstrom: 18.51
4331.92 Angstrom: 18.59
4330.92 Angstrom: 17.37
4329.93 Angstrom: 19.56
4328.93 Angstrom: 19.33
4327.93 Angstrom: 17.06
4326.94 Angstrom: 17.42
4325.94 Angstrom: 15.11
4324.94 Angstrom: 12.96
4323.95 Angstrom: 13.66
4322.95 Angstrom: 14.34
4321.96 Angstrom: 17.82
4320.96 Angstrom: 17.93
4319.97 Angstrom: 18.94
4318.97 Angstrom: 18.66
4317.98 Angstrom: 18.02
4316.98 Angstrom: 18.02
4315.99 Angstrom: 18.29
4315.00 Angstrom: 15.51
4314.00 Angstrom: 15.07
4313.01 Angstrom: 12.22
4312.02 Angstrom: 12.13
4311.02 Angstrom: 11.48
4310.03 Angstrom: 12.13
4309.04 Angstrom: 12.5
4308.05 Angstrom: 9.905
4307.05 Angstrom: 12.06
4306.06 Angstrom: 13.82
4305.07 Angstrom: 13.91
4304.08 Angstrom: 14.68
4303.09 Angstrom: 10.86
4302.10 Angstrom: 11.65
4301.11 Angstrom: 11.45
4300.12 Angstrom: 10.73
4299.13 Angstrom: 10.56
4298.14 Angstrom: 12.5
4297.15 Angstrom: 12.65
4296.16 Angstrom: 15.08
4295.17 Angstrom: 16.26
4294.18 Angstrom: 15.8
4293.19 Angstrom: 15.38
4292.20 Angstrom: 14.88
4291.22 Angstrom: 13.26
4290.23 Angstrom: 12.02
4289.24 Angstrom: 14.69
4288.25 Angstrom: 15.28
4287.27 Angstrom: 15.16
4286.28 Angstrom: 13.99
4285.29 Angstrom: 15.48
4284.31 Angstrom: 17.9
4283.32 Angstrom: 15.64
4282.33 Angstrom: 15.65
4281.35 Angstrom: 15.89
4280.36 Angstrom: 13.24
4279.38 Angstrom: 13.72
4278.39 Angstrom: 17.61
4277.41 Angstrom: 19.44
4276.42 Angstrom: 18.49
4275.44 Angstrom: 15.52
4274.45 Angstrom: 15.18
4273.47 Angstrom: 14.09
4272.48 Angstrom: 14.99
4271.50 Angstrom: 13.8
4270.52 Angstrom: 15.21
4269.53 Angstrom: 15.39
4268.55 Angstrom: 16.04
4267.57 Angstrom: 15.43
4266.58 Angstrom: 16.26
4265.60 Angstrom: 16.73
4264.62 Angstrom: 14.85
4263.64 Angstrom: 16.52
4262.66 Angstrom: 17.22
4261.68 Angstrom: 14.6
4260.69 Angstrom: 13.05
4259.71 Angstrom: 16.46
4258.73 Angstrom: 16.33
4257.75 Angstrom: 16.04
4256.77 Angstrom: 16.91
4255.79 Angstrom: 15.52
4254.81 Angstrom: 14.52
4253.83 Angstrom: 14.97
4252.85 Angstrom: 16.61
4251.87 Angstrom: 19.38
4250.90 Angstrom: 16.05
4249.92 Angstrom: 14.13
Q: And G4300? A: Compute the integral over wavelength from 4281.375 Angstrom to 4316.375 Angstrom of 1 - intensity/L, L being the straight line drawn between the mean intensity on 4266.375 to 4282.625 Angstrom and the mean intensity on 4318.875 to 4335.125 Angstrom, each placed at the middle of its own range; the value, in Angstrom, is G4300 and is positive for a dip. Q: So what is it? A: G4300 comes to 5.4 Angstrom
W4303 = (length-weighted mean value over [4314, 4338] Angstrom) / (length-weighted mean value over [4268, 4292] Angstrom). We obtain 1.1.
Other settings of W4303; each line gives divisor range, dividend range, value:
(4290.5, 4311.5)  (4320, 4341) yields 1.21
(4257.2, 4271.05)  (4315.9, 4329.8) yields 1.08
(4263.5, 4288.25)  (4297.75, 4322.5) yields 0.90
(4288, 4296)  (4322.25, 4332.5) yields 1.13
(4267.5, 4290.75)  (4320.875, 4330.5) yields 1.07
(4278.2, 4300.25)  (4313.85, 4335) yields 1.18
